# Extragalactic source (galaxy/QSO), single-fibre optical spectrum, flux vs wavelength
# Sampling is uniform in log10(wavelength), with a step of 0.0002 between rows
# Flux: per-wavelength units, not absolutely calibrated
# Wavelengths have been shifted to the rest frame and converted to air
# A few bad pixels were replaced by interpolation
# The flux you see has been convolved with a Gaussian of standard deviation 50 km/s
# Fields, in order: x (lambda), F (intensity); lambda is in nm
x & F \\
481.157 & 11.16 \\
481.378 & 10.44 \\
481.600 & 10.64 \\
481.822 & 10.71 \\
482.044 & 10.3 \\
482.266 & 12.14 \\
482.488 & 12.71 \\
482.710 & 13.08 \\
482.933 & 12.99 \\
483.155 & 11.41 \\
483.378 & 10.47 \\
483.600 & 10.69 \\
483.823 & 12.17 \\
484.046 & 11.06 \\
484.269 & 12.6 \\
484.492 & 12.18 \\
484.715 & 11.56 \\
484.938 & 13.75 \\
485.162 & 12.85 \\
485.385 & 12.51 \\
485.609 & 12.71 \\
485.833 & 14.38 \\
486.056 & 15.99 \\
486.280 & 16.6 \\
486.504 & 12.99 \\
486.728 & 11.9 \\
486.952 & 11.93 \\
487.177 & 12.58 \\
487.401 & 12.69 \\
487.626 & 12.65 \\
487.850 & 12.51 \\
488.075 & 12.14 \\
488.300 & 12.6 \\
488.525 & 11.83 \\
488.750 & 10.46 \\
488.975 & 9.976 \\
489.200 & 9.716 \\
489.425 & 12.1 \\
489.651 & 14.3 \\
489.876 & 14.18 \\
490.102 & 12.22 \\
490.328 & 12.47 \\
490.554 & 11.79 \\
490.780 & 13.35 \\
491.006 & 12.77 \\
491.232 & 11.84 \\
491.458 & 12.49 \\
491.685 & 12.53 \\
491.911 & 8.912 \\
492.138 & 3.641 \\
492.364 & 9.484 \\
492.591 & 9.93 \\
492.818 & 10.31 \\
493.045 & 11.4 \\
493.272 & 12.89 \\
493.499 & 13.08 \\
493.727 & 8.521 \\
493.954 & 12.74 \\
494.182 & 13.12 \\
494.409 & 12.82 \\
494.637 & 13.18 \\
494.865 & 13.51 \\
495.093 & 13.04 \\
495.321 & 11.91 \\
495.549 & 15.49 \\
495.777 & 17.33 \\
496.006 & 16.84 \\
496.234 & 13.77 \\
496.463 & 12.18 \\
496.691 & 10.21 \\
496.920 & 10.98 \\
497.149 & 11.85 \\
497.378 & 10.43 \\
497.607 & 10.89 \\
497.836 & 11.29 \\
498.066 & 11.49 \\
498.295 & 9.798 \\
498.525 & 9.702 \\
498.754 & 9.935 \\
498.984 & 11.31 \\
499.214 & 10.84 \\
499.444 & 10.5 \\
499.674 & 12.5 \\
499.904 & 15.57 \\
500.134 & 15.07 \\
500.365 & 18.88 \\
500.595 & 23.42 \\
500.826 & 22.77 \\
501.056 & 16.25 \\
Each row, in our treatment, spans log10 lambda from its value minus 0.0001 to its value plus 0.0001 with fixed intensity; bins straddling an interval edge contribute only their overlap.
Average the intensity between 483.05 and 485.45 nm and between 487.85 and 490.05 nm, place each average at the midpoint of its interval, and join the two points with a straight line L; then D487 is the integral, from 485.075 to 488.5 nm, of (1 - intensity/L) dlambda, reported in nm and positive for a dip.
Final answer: -0.33 nm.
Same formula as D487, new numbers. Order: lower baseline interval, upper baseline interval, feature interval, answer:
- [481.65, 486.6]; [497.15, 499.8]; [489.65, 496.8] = -0.49 nm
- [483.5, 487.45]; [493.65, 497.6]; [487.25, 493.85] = 0.69 nm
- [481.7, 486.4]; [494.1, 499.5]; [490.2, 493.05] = 0.35 nm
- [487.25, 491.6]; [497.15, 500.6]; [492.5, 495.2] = 0.05 nm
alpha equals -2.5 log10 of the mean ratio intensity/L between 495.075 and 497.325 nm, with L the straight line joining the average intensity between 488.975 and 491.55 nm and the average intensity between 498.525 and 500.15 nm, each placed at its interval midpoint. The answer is -0.11 mag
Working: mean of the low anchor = 12.4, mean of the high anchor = 11.9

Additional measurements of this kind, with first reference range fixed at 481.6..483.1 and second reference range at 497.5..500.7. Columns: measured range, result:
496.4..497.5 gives 0.15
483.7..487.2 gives -0.08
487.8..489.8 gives 0.05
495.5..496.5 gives -0.20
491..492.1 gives 0.13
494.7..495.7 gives -0.08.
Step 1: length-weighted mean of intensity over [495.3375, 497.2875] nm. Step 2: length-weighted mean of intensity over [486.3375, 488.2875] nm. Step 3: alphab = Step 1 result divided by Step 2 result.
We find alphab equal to 1.1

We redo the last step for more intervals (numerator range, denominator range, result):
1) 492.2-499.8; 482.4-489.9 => 0.95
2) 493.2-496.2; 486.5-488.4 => 1.08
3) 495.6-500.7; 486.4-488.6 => 1.05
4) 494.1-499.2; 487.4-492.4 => 1.06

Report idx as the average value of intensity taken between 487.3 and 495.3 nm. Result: 11.7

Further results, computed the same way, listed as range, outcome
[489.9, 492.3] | 11.3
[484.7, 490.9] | 12.7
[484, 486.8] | 13.2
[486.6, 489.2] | 11.8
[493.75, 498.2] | 12.7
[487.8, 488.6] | 12.3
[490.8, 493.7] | 10.8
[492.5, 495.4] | 12.1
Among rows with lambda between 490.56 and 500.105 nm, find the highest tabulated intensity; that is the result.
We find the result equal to 17.33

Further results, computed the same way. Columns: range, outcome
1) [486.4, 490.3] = 14.3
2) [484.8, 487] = 16.6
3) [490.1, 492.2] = 13.35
